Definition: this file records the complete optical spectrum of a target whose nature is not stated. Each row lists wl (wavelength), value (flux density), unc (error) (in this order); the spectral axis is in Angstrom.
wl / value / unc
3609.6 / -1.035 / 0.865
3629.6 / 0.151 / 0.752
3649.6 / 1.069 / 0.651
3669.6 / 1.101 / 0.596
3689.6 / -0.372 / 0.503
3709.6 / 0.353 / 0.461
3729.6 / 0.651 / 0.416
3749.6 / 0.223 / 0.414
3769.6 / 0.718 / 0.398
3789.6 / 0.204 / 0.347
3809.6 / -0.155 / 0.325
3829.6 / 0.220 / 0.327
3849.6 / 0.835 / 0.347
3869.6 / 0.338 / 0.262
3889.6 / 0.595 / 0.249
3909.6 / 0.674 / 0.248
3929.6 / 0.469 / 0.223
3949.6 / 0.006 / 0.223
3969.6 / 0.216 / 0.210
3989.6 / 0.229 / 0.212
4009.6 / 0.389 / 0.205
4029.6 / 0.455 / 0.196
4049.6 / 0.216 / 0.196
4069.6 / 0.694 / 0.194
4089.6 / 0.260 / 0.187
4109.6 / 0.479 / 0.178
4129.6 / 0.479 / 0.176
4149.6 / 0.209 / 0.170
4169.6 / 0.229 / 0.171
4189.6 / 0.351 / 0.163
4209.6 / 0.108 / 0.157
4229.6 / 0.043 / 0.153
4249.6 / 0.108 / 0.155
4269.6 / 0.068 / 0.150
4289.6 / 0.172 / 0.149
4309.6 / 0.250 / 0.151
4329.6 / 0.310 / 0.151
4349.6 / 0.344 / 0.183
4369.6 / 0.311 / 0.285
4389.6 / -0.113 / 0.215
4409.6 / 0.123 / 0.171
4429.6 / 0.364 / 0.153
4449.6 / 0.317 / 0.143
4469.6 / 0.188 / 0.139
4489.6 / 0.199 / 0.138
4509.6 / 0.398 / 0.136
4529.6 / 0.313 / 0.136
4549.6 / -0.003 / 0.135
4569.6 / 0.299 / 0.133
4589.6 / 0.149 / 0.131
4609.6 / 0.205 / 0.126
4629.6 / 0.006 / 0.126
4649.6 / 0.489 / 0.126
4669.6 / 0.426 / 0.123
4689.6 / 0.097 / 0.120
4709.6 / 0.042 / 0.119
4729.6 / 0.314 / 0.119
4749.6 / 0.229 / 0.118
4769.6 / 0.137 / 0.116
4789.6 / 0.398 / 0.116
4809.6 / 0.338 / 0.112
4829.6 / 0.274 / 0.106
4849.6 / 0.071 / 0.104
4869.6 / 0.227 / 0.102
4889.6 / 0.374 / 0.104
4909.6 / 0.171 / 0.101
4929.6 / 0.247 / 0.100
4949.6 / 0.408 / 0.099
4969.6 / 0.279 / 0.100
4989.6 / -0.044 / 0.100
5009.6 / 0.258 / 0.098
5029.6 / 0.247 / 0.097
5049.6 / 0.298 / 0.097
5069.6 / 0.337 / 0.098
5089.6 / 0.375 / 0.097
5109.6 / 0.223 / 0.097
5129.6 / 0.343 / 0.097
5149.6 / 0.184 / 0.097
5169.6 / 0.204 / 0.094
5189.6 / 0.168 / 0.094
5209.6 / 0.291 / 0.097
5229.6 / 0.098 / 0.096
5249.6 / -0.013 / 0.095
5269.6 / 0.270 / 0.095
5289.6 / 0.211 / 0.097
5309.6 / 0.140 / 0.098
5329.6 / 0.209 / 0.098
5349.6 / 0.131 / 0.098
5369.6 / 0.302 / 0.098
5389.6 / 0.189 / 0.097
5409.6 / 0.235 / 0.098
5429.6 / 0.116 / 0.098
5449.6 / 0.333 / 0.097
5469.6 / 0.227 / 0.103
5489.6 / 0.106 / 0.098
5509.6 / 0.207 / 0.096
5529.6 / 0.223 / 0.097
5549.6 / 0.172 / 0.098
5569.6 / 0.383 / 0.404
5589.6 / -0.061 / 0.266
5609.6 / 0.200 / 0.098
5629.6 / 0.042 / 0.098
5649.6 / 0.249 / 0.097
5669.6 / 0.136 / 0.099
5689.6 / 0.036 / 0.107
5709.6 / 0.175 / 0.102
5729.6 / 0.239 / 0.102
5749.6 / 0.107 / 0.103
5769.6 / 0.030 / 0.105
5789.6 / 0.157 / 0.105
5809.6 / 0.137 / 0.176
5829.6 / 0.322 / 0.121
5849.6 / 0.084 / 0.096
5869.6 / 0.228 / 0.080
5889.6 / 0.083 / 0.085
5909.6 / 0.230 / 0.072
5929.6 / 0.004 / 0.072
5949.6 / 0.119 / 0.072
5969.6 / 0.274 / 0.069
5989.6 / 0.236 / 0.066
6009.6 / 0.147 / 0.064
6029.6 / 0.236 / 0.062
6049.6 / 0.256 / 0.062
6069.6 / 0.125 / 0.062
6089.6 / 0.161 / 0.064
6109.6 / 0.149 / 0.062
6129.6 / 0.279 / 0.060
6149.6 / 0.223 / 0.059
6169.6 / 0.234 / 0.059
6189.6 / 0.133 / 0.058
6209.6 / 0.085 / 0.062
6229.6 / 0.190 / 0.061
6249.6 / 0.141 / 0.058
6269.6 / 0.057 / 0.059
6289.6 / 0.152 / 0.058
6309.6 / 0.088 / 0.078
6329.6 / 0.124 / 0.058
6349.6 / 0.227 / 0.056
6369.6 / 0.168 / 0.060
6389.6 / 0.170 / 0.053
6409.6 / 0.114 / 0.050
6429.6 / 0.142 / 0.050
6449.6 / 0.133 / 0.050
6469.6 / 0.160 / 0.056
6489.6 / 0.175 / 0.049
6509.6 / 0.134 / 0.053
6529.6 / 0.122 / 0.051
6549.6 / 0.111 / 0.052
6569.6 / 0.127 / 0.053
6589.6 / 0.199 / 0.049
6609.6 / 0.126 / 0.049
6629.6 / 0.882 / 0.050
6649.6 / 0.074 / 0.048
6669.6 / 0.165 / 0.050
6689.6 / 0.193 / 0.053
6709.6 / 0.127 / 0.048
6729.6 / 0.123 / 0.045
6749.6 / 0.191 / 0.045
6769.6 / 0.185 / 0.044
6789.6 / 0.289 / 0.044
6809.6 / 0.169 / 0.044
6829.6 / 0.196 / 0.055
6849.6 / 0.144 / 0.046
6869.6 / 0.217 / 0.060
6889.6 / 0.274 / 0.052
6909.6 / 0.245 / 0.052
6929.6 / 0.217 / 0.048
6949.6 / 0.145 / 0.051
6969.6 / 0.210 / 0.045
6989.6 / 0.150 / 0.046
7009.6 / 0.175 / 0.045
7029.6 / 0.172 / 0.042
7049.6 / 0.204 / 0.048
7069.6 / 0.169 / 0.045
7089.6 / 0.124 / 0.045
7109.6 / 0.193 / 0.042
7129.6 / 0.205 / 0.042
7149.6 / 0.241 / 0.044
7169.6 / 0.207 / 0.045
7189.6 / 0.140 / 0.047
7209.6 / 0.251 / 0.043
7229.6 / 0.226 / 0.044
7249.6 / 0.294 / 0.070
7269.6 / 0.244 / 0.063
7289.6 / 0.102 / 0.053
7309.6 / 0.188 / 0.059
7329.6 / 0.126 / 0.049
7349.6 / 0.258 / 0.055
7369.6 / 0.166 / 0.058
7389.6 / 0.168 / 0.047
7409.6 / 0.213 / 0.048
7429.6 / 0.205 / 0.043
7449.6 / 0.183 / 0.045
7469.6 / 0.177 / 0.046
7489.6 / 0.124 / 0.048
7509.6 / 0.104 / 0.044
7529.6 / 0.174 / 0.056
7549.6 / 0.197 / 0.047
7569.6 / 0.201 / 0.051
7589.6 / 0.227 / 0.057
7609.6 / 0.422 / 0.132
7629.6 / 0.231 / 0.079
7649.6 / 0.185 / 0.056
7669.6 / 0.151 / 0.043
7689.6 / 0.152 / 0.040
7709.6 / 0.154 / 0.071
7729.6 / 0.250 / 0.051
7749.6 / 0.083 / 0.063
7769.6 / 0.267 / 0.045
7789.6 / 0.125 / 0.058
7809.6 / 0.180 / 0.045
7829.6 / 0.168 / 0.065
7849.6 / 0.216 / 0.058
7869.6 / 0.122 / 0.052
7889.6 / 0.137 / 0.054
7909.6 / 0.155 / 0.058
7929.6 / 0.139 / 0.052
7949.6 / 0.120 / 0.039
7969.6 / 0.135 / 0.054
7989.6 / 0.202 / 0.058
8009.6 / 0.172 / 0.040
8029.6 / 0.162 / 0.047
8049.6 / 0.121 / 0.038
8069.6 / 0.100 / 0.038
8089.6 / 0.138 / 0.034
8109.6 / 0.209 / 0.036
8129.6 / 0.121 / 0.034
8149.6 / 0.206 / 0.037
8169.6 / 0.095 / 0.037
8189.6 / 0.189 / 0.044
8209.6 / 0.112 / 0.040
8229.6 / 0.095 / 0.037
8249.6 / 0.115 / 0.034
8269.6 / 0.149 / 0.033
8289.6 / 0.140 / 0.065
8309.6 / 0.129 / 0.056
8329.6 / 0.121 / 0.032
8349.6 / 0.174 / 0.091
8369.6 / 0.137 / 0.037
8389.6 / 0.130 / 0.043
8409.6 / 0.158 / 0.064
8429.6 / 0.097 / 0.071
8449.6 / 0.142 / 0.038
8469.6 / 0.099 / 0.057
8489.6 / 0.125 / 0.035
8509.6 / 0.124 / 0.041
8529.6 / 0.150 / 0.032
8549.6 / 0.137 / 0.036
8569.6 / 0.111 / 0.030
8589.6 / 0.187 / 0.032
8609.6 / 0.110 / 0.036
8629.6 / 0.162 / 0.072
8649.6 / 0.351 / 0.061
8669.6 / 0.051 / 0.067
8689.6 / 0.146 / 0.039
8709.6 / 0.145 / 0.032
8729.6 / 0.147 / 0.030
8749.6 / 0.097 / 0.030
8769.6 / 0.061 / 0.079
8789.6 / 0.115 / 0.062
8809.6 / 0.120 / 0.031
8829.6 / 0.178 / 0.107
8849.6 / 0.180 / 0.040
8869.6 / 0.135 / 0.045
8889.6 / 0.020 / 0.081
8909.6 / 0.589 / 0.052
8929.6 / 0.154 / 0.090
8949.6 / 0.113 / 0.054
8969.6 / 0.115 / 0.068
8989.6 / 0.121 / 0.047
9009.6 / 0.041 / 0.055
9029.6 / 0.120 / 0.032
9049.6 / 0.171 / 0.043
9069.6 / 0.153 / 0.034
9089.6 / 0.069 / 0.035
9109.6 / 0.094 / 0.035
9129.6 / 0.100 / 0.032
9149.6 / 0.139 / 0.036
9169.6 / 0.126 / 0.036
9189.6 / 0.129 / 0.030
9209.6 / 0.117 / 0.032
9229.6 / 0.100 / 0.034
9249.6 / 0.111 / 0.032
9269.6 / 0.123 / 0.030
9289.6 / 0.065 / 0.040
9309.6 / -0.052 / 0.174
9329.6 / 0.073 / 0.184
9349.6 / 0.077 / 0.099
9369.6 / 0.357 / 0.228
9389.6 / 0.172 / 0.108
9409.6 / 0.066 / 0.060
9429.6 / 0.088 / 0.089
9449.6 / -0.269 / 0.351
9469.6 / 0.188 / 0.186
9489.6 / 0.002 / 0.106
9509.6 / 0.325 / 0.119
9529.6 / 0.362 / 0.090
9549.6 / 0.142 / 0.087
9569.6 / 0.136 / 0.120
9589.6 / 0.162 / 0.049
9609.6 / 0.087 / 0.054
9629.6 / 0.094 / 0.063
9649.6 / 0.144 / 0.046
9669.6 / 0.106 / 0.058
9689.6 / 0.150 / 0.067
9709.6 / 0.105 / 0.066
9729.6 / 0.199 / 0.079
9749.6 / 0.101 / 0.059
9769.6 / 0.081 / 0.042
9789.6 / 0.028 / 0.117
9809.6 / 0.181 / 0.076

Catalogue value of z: 0.78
